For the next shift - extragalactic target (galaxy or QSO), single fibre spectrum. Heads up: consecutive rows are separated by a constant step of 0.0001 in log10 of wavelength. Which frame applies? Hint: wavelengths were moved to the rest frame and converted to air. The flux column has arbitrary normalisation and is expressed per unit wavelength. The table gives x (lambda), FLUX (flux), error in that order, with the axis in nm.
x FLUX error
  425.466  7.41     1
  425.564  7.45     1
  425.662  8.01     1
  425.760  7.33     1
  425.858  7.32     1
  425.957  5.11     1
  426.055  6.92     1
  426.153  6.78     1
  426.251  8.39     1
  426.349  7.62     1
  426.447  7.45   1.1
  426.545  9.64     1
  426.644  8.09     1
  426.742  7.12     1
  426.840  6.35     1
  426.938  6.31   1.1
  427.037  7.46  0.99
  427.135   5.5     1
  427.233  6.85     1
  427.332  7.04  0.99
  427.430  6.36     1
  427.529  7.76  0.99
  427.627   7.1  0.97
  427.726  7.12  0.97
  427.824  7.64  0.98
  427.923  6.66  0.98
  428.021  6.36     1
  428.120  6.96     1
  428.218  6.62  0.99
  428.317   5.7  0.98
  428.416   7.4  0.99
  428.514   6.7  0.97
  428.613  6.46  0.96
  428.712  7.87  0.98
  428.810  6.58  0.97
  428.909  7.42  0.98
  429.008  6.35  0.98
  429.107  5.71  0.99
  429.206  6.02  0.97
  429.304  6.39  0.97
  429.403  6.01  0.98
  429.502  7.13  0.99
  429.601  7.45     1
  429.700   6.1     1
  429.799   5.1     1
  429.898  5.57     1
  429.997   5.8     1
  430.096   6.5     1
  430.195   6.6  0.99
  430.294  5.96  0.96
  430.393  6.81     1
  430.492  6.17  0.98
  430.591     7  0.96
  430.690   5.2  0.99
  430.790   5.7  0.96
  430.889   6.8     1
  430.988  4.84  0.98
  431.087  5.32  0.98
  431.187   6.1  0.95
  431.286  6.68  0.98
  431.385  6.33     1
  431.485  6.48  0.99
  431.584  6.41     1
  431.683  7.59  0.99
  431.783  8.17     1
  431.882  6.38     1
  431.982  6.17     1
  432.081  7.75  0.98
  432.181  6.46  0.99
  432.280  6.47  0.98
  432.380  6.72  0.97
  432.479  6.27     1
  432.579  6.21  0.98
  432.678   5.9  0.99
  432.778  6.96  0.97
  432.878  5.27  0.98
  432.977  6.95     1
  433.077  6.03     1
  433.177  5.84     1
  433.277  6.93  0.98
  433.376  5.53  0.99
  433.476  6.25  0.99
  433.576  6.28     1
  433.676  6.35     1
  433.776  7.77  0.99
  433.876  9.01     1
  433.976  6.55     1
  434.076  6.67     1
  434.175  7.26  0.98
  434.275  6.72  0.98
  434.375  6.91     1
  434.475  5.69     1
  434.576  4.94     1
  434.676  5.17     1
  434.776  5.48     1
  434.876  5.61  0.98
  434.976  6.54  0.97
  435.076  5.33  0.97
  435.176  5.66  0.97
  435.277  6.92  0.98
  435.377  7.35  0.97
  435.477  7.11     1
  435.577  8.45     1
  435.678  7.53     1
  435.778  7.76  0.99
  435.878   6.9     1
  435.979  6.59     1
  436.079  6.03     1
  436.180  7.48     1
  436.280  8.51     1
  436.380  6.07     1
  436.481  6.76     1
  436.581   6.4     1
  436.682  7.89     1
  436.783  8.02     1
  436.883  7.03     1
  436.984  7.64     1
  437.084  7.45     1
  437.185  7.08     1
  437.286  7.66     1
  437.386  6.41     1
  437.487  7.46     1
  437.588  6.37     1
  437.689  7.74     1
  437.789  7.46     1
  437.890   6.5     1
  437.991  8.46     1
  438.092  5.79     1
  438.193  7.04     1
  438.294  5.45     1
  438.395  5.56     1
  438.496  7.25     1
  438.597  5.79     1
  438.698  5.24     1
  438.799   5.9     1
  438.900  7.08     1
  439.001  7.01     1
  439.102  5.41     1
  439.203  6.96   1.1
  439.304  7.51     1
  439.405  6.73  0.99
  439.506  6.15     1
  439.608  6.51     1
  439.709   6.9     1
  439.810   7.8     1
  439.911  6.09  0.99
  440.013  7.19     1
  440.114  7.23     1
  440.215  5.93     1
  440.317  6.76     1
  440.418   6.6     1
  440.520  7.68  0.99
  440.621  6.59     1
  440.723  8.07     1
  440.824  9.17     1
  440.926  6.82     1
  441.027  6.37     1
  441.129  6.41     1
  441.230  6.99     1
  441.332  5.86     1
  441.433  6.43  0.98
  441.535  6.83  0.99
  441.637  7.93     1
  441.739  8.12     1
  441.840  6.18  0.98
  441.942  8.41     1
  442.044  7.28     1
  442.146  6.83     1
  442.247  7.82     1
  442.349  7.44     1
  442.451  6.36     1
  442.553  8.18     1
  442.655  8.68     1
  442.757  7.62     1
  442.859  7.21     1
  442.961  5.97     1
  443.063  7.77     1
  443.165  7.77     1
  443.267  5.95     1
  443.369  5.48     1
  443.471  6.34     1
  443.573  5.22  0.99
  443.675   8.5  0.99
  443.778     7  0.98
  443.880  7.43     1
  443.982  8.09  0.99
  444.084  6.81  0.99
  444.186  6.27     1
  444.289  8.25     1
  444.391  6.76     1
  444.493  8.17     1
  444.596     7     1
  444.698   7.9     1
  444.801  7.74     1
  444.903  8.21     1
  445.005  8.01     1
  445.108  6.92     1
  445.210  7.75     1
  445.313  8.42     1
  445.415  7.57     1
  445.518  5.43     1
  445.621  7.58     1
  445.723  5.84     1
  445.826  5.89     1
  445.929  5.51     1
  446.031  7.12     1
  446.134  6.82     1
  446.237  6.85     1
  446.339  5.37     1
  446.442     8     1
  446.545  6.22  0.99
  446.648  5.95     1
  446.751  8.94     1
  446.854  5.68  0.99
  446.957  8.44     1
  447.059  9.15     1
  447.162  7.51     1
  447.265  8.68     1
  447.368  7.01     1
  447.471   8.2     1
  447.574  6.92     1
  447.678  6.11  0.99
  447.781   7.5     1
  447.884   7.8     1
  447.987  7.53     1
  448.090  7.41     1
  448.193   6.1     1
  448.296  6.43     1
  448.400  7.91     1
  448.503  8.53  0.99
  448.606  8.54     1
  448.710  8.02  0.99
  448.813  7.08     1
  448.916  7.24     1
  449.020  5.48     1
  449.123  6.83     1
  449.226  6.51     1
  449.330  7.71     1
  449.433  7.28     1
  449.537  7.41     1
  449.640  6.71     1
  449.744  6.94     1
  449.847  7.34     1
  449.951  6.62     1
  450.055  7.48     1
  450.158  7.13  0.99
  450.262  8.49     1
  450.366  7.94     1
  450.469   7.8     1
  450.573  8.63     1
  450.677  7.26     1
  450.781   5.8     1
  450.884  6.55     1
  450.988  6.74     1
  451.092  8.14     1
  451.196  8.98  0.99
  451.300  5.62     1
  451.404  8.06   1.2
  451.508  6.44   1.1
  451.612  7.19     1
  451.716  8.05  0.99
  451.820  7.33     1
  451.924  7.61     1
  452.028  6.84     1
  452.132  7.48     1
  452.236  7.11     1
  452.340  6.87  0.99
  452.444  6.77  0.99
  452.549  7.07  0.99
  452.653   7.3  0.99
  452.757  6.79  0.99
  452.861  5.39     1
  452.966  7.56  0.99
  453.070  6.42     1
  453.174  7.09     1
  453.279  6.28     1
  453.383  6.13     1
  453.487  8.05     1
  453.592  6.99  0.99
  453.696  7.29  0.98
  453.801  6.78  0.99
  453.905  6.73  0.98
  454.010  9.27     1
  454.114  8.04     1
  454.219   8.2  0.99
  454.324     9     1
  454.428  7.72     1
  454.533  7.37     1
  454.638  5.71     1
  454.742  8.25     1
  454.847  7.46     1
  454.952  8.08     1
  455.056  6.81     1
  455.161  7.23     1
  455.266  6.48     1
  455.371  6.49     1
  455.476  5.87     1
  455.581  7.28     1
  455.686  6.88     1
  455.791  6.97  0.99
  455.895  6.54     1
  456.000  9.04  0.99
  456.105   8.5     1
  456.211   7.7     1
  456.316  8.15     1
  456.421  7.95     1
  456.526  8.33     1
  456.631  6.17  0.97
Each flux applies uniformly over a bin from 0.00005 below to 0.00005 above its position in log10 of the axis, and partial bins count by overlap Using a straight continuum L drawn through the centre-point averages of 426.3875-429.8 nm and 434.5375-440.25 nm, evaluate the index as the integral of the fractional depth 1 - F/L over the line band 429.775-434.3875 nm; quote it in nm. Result 0.24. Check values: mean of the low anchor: 6.85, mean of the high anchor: 6.75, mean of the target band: 6.45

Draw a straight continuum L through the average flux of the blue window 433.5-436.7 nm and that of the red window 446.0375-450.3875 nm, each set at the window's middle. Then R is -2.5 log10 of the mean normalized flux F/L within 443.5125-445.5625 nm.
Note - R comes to -0.04 mag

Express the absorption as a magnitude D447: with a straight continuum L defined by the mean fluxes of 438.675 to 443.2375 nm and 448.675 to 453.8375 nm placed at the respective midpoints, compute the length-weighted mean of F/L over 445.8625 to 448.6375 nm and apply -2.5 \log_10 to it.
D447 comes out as -0.02 mag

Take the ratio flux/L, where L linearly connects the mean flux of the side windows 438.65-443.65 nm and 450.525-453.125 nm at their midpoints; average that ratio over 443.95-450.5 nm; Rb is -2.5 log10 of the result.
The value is -0.03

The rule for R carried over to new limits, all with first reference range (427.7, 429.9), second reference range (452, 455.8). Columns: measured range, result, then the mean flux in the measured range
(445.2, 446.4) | 0.05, 6.65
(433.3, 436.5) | 0.01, 6.66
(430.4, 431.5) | 0.10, 6.07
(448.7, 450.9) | -0.02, 7.19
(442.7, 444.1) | -0.01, 6.95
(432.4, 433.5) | 0.08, 6.21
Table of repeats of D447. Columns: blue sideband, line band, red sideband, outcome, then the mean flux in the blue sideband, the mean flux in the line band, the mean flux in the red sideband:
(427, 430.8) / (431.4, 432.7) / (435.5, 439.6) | -0.003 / 6.55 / 6.7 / 6.91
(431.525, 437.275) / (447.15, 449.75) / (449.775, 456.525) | -0.019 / 6.73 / 7.29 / 7.31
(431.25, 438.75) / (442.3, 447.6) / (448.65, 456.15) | -0.029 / 6.7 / 7.19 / 7.23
